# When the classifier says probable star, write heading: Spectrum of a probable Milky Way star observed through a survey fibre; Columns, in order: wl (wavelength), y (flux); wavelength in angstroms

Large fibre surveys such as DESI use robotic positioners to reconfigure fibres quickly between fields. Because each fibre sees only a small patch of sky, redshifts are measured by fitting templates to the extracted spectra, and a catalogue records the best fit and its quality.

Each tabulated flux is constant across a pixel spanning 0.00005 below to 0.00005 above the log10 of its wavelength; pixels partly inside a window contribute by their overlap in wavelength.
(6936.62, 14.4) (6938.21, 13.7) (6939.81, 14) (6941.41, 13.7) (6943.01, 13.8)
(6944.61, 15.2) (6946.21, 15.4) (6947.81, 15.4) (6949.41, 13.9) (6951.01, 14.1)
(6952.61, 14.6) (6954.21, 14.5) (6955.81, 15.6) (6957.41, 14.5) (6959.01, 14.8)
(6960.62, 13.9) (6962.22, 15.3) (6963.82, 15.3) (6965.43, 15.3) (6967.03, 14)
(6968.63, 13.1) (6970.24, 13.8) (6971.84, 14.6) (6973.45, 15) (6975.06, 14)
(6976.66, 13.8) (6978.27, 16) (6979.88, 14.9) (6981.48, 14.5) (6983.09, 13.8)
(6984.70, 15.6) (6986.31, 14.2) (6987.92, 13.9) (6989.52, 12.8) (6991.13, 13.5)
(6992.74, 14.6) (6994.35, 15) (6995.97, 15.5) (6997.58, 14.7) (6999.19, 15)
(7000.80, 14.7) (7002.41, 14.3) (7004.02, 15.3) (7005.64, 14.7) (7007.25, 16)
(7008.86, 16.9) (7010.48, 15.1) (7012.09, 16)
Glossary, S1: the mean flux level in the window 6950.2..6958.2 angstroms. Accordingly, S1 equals 14.7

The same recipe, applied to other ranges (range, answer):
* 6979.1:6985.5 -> 14.7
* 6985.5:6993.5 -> 13.8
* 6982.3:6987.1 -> 14.5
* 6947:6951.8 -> 14.5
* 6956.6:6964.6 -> 14.8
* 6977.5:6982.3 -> 15.1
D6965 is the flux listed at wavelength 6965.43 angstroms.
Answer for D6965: 15.3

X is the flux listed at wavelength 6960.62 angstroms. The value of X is 13.9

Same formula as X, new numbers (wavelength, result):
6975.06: 14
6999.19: 15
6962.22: 15.3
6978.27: 16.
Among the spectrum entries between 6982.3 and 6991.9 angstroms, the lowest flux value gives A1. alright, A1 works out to 12.8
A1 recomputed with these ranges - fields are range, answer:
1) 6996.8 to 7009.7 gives 14.3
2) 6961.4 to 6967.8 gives 14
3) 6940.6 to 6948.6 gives 13.7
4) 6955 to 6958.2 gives 14.5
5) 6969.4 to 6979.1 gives 13.8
